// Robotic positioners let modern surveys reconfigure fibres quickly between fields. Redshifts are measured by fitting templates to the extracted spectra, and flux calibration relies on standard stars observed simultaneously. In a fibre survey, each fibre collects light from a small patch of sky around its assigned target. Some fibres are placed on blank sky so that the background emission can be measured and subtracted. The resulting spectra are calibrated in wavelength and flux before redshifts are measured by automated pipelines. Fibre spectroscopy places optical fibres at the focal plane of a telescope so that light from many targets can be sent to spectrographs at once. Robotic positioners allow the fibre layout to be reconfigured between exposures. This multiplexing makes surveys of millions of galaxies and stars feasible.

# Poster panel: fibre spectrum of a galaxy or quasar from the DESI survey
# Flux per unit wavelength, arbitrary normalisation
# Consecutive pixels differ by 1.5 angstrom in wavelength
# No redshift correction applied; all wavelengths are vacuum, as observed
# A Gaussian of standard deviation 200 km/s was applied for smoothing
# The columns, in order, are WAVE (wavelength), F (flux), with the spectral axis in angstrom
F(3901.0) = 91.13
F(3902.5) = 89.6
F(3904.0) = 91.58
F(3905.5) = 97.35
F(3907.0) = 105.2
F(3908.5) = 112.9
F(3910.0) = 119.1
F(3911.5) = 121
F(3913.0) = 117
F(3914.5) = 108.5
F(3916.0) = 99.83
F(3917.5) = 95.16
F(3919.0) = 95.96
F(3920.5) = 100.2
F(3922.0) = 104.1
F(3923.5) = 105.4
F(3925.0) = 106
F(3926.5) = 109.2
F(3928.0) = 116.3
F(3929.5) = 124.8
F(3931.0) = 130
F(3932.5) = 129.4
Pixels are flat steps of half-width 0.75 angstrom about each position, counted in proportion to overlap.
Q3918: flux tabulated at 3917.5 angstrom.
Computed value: 95.16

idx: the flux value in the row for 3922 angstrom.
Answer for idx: 104.1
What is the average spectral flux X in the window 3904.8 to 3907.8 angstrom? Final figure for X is 102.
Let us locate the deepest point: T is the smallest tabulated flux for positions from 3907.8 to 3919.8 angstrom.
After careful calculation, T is 95.16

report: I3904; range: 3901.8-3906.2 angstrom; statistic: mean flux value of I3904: 92.8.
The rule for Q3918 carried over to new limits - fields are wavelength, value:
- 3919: 95.96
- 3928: 116.3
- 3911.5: 121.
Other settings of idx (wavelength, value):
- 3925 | 106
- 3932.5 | 129.4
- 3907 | 105.2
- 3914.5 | 108.5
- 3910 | 119.1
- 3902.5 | 89.6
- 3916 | 99.83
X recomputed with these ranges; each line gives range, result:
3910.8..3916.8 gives 111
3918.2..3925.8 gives 102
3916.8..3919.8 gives 95.6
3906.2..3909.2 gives 109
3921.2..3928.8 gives 108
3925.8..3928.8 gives 113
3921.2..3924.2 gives 105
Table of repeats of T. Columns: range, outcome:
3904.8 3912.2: 97.35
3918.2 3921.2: 95.96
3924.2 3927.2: 106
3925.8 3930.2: 109.2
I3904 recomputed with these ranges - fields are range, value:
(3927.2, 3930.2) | 120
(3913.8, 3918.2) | 101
